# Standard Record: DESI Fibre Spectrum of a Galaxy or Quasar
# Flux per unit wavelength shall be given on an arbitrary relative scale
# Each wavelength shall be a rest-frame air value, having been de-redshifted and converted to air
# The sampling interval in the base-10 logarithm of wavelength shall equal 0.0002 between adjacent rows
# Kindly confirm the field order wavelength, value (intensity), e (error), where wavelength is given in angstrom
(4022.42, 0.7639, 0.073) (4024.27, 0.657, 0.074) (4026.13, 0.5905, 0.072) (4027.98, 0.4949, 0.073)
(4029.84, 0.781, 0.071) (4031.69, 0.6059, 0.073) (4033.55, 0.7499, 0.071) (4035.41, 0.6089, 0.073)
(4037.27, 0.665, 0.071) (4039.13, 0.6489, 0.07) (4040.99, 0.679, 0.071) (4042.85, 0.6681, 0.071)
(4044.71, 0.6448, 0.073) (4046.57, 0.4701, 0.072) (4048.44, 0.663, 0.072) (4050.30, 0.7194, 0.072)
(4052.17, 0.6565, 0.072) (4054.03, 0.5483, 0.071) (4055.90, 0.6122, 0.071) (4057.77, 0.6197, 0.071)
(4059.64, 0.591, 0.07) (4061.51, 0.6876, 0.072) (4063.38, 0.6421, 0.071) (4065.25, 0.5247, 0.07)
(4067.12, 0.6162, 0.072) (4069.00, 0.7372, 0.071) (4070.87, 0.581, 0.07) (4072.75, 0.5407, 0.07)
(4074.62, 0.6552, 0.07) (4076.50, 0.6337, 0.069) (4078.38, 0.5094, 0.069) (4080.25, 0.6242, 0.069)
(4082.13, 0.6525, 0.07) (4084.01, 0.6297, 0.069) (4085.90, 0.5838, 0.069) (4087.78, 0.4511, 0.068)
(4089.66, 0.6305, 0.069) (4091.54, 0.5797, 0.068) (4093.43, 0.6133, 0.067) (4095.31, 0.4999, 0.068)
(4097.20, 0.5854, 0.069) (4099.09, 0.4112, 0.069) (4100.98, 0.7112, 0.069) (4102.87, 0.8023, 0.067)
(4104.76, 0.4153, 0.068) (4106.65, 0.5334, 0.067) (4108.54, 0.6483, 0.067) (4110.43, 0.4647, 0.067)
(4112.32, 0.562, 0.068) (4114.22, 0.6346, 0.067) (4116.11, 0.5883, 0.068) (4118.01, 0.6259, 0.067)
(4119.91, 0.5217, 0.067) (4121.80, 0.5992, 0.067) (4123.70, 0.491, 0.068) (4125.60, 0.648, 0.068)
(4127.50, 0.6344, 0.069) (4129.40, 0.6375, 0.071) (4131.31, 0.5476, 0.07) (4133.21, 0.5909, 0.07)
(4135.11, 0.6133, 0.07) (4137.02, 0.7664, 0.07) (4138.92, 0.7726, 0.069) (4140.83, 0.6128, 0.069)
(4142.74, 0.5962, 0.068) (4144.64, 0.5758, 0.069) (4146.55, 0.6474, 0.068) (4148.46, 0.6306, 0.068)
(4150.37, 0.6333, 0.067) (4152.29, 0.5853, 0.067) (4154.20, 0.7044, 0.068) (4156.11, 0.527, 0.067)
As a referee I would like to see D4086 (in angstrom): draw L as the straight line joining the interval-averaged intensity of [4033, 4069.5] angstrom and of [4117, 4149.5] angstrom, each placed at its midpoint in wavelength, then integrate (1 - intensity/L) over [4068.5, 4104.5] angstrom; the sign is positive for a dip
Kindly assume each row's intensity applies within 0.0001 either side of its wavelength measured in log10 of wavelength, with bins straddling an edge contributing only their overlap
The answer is 1.8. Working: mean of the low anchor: 0.635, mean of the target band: 0.596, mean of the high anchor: 0.618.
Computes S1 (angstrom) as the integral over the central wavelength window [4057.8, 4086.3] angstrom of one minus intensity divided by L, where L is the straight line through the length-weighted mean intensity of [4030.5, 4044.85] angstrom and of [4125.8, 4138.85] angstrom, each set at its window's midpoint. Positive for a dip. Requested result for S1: 1.7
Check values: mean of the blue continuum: 0.662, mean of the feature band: 0.615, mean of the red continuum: 0.642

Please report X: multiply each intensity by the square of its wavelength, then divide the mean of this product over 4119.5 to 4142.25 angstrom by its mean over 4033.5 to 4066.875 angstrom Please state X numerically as 1.0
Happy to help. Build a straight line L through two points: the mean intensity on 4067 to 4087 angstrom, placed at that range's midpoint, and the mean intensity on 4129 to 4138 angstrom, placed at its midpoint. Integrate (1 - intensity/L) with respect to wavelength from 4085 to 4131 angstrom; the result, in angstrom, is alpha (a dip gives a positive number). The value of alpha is 3.4 angstrom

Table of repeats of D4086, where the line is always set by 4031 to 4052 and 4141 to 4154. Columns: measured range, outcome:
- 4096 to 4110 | 1.10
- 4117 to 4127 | 0.71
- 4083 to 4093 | 0.90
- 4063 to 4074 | 0.58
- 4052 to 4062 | 0.47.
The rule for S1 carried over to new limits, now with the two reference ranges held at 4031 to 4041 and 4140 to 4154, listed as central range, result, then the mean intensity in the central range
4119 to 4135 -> 0.99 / 0.586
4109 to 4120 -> 0.97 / 0.573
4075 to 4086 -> 0.55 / 0.609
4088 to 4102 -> 1.44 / 0.571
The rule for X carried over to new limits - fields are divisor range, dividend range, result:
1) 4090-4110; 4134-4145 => 1.16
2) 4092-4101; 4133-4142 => 1.25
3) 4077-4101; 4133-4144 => 1.19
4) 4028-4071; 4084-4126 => 0.92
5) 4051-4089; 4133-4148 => 1.11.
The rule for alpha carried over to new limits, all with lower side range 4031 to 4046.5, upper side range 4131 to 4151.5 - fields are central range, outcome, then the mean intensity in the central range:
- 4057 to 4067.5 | 0.5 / 0.614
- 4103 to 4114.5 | 1.5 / 0.556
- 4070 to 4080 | 0.9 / 0.587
